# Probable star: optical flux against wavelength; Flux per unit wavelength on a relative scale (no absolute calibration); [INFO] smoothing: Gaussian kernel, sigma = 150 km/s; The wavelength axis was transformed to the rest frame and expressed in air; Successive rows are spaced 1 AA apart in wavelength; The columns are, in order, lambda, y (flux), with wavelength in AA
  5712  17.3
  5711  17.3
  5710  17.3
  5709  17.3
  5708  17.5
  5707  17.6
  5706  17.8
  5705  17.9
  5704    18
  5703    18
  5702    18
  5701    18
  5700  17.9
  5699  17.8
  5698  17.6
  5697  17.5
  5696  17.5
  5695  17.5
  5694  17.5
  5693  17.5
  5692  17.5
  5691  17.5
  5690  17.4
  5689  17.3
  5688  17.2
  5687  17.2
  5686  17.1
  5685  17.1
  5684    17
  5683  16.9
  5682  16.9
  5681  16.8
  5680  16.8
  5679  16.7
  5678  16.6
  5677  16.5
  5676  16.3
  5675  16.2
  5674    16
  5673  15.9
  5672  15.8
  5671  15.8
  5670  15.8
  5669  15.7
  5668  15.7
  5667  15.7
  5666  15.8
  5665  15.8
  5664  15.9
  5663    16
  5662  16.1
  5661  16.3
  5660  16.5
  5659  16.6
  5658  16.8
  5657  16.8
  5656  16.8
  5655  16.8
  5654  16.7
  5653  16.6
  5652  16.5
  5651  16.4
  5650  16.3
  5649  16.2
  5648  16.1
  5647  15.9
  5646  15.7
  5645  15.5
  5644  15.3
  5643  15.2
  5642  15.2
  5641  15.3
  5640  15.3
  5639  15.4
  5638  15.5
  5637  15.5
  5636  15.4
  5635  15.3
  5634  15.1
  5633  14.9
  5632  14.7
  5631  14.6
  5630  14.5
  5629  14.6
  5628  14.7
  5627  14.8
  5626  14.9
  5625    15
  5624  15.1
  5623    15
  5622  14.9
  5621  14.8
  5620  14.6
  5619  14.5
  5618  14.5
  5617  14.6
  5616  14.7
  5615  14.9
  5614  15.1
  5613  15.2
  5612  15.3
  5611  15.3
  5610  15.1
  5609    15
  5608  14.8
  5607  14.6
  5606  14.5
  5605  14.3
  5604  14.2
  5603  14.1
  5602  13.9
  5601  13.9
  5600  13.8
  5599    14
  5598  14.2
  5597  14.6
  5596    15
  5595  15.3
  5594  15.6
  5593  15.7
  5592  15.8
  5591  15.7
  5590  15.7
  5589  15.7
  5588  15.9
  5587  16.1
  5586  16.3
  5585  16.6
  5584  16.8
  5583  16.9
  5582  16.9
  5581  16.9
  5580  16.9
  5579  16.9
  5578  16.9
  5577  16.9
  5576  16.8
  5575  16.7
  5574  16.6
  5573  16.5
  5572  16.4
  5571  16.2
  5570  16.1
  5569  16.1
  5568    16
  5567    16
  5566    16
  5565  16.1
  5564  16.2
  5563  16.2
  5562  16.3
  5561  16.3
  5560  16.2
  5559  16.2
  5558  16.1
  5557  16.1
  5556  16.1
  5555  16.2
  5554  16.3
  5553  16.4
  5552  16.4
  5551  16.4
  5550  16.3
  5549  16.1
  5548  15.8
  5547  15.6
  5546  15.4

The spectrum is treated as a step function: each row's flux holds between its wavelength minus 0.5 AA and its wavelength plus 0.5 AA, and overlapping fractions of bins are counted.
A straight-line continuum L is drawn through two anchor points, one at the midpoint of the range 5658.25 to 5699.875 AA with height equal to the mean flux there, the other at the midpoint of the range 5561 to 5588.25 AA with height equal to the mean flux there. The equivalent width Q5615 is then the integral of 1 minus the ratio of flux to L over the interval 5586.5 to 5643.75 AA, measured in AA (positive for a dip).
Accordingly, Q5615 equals 5.5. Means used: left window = 16.5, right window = 16.7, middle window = 14.9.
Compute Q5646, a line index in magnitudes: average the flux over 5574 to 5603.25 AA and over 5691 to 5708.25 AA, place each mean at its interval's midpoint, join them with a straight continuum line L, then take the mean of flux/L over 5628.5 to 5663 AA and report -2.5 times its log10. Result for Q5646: 0.07 mag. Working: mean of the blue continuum 15.8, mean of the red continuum 17.7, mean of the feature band 15.8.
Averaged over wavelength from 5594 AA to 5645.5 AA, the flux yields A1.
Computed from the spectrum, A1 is 14.8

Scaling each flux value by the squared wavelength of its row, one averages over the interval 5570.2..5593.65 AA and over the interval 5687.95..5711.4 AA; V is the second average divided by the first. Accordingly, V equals 1.12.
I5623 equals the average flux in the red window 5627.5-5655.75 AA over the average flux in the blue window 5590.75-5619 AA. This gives 1.05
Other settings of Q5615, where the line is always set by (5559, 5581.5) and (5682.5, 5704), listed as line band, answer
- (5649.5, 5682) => 1.8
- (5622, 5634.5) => 1.5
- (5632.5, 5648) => 1.5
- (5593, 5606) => 1.7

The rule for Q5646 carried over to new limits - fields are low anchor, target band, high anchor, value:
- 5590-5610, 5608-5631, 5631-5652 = 0.02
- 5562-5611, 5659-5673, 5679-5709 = 0.07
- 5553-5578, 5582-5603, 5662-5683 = 0.06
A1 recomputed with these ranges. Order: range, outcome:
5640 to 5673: 16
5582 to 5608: 15.2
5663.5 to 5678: 15.9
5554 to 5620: 15.6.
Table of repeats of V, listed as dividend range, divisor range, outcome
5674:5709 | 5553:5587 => 1.10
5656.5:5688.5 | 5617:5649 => 1.10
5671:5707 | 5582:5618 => 1.17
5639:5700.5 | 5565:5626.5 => 1.10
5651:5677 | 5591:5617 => 1.12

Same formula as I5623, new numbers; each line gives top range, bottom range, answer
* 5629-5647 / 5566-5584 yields 0.92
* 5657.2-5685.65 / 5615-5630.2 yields 1.10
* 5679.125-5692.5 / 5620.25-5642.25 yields 1.14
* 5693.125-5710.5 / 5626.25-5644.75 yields 1.17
